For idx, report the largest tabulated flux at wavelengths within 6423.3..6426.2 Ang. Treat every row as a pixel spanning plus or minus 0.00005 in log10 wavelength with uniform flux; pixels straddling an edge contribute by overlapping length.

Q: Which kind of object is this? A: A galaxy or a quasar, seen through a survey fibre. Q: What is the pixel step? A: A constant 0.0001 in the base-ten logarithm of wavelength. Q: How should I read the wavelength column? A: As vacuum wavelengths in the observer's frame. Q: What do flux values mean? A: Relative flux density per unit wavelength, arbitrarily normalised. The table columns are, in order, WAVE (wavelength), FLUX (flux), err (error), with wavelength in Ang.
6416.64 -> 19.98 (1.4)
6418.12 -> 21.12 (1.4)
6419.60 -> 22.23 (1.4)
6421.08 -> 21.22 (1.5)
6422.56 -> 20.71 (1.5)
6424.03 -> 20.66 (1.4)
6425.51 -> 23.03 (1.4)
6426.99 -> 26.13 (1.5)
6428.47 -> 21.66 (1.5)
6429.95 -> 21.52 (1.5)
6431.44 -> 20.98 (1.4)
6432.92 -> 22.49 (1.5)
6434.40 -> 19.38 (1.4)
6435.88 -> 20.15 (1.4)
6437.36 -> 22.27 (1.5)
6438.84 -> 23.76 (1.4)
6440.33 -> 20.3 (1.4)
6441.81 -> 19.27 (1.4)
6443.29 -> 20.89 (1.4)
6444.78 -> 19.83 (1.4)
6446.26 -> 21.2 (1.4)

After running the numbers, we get 23.03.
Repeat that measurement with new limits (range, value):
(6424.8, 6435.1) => 26.13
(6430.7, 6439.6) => 23.76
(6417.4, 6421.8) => 22.23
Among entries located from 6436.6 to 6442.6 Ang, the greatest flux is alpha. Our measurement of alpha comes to 23.76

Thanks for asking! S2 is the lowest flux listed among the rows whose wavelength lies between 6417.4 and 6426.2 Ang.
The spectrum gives 20.66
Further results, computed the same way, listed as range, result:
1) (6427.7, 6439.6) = 19.38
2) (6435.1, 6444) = 19.27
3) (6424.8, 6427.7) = 23.03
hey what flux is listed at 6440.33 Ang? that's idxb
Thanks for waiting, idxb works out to 20.3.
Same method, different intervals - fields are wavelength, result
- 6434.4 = 19.38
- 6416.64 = 19.98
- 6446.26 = 21.2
